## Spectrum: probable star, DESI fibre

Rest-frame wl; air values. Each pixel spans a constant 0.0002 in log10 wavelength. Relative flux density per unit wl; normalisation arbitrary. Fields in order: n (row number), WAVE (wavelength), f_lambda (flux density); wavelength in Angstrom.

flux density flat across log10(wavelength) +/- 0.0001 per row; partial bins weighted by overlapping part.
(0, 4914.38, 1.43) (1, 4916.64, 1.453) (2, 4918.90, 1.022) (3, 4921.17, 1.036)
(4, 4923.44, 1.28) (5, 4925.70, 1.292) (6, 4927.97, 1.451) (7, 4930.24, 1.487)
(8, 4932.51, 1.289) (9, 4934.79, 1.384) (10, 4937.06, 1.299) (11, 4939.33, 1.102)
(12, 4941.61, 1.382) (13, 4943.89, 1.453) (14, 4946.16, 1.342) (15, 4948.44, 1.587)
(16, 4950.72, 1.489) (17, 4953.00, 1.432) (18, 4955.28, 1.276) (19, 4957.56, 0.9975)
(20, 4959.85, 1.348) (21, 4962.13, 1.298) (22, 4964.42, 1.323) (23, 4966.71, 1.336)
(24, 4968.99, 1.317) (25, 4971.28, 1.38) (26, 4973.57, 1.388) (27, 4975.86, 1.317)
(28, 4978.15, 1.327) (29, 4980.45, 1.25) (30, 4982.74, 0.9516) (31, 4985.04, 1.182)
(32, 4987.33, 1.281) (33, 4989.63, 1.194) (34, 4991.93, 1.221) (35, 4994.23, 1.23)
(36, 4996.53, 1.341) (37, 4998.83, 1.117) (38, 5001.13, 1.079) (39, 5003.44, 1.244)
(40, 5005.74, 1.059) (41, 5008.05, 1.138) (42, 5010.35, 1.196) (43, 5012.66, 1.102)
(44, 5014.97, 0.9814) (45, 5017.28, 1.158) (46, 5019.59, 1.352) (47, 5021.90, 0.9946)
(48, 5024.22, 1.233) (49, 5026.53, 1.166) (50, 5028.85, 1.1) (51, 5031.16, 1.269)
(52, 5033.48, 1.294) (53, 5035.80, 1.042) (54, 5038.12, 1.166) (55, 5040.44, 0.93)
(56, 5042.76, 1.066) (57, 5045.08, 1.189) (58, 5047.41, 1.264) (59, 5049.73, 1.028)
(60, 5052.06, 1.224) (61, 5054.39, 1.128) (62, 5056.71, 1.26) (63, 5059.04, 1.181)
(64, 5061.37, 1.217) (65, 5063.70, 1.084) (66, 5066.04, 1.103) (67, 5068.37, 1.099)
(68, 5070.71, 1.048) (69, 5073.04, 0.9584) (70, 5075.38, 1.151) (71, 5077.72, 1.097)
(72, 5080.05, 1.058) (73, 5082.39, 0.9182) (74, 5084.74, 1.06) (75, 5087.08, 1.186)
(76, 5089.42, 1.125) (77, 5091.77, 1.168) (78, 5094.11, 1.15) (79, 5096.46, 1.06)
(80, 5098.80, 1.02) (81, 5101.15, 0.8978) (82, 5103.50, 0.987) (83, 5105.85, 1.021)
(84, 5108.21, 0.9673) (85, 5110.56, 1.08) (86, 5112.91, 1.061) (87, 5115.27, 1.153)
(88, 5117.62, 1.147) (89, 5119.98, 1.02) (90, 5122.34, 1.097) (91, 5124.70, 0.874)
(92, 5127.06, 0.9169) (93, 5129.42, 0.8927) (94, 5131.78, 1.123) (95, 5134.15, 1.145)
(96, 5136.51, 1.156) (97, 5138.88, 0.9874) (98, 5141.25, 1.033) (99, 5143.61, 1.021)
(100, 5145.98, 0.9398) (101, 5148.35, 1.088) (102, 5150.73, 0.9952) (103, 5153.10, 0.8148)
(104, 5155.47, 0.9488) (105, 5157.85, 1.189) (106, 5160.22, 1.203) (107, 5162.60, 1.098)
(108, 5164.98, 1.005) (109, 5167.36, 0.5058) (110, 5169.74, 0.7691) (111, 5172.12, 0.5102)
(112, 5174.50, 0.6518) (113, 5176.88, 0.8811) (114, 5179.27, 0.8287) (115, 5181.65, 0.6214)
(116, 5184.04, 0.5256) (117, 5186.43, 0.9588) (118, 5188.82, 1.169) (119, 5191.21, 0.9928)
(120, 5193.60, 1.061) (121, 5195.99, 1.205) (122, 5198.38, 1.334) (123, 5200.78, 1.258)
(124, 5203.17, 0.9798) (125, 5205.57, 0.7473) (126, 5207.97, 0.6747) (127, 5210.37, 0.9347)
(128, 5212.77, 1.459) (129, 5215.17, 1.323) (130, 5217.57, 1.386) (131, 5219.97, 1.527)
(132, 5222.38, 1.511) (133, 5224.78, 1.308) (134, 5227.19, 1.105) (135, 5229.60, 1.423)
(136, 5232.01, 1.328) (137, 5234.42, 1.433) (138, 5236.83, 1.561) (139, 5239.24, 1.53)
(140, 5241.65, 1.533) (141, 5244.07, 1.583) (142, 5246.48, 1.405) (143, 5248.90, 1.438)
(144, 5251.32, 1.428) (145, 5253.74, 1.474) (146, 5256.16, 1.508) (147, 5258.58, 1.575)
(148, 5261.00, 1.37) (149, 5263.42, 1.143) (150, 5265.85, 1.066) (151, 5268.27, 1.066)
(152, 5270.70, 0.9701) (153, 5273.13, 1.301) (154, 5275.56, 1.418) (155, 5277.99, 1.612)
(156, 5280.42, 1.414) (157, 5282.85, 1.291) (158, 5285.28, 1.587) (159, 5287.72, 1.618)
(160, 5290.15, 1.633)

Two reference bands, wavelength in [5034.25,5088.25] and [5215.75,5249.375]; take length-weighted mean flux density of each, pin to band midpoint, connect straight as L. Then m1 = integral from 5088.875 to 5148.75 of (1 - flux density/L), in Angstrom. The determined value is 8.55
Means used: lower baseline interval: 1.11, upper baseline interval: 1.43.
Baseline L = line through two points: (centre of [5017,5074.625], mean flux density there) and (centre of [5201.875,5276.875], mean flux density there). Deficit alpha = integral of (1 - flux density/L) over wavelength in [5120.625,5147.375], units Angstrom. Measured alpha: 4.39 Angstrom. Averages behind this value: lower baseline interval 1.14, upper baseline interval 1.31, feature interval 1.02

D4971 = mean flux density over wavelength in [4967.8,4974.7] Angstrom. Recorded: 1.36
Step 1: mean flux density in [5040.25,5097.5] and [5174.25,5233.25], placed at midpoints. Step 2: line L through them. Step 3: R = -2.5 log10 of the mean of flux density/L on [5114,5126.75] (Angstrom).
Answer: 0.06 mag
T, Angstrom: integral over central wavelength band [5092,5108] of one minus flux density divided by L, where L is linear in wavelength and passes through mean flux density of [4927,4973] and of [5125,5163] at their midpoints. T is 1.1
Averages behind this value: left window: 1.35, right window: 1.03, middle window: 1.03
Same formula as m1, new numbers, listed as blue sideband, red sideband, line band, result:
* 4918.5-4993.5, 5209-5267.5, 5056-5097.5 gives 7.1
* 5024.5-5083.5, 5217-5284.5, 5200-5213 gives 3.5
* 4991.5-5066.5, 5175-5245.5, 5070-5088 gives 1.6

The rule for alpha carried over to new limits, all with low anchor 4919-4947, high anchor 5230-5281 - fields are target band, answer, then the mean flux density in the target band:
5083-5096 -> 2.1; 1.12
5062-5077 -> 2.9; 1.08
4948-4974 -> -0.5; 1.34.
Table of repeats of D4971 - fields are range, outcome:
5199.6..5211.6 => 0.92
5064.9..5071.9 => 1.08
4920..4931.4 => 1.31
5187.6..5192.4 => 1.08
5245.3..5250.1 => 1.42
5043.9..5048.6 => 1.22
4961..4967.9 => 1.32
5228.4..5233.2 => 1.38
